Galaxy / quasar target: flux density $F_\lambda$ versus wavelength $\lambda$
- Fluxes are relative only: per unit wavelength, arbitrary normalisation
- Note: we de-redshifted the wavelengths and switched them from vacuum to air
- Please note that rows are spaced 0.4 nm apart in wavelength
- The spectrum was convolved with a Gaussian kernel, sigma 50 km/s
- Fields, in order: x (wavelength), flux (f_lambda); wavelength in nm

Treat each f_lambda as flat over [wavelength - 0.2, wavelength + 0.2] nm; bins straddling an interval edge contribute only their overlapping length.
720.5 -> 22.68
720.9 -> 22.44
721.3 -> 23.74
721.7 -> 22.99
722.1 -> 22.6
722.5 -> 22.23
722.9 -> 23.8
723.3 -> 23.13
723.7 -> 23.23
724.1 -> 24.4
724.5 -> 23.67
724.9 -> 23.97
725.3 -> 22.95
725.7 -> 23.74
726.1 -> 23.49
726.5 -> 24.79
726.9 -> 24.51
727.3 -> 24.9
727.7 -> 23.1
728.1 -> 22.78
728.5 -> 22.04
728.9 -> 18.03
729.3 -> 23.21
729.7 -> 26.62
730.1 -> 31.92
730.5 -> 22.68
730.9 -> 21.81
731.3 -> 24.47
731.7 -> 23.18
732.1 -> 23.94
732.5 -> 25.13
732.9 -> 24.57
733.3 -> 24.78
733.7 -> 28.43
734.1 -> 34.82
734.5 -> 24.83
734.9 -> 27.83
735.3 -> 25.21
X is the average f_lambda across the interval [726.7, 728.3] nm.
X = 23.8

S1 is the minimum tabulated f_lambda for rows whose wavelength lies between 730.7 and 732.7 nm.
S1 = 21.81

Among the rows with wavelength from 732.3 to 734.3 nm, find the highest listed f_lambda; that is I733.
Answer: 34.82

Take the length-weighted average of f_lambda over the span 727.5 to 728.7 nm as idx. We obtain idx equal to 22.6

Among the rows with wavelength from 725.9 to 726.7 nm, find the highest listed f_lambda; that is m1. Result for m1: 24.79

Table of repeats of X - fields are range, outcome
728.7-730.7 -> 24.5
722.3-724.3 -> 23.4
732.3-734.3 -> 27.5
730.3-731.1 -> 22.2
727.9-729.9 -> 22.5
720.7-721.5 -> 23.1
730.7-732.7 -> 23.7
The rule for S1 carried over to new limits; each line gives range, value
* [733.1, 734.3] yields 24.78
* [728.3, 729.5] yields 18.03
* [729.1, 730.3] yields 23.21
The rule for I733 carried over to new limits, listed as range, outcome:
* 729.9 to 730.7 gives 31.92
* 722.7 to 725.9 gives 24.4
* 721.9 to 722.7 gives 22.6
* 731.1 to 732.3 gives 24.47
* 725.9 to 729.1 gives 24.9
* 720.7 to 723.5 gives 23.8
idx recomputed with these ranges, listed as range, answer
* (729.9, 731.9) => 24.8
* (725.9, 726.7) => 24.1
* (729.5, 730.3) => 29.3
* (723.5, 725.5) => 23.6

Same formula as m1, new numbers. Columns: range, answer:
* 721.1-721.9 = 23.74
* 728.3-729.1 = 22.04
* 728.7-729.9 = 26.62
